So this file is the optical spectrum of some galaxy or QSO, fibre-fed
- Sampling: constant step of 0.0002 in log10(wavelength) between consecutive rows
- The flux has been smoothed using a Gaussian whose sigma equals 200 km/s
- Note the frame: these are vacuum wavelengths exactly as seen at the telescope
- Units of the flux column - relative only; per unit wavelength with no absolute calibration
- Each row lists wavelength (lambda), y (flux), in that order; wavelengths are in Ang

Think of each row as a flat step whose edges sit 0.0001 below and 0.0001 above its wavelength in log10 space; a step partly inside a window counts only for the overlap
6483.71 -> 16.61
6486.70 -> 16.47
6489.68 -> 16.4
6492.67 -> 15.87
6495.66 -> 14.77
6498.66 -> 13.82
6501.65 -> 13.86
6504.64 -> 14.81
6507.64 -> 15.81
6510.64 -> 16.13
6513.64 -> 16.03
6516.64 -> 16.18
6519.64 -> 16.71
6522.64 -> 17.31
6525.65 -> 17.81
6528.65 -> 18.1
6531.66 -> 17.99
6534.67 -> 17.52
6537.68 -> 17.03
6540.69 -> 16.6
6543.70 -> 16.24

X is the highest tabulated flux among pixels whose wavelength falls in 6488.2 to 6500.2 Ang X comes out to 16.4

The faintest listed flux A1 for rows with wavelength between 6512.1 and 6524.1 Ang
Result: 16.03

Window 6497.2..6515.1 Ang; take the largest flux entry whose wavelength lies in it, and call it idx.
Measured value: 16.13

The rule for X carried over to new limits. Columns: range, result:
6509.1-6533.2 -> 18.1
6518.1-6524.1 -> 17.31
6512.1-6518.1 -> 16.18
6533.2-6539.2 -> 17.52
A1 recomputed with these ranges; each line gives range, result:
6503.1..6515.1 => 14.81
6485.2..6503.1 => 13.82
